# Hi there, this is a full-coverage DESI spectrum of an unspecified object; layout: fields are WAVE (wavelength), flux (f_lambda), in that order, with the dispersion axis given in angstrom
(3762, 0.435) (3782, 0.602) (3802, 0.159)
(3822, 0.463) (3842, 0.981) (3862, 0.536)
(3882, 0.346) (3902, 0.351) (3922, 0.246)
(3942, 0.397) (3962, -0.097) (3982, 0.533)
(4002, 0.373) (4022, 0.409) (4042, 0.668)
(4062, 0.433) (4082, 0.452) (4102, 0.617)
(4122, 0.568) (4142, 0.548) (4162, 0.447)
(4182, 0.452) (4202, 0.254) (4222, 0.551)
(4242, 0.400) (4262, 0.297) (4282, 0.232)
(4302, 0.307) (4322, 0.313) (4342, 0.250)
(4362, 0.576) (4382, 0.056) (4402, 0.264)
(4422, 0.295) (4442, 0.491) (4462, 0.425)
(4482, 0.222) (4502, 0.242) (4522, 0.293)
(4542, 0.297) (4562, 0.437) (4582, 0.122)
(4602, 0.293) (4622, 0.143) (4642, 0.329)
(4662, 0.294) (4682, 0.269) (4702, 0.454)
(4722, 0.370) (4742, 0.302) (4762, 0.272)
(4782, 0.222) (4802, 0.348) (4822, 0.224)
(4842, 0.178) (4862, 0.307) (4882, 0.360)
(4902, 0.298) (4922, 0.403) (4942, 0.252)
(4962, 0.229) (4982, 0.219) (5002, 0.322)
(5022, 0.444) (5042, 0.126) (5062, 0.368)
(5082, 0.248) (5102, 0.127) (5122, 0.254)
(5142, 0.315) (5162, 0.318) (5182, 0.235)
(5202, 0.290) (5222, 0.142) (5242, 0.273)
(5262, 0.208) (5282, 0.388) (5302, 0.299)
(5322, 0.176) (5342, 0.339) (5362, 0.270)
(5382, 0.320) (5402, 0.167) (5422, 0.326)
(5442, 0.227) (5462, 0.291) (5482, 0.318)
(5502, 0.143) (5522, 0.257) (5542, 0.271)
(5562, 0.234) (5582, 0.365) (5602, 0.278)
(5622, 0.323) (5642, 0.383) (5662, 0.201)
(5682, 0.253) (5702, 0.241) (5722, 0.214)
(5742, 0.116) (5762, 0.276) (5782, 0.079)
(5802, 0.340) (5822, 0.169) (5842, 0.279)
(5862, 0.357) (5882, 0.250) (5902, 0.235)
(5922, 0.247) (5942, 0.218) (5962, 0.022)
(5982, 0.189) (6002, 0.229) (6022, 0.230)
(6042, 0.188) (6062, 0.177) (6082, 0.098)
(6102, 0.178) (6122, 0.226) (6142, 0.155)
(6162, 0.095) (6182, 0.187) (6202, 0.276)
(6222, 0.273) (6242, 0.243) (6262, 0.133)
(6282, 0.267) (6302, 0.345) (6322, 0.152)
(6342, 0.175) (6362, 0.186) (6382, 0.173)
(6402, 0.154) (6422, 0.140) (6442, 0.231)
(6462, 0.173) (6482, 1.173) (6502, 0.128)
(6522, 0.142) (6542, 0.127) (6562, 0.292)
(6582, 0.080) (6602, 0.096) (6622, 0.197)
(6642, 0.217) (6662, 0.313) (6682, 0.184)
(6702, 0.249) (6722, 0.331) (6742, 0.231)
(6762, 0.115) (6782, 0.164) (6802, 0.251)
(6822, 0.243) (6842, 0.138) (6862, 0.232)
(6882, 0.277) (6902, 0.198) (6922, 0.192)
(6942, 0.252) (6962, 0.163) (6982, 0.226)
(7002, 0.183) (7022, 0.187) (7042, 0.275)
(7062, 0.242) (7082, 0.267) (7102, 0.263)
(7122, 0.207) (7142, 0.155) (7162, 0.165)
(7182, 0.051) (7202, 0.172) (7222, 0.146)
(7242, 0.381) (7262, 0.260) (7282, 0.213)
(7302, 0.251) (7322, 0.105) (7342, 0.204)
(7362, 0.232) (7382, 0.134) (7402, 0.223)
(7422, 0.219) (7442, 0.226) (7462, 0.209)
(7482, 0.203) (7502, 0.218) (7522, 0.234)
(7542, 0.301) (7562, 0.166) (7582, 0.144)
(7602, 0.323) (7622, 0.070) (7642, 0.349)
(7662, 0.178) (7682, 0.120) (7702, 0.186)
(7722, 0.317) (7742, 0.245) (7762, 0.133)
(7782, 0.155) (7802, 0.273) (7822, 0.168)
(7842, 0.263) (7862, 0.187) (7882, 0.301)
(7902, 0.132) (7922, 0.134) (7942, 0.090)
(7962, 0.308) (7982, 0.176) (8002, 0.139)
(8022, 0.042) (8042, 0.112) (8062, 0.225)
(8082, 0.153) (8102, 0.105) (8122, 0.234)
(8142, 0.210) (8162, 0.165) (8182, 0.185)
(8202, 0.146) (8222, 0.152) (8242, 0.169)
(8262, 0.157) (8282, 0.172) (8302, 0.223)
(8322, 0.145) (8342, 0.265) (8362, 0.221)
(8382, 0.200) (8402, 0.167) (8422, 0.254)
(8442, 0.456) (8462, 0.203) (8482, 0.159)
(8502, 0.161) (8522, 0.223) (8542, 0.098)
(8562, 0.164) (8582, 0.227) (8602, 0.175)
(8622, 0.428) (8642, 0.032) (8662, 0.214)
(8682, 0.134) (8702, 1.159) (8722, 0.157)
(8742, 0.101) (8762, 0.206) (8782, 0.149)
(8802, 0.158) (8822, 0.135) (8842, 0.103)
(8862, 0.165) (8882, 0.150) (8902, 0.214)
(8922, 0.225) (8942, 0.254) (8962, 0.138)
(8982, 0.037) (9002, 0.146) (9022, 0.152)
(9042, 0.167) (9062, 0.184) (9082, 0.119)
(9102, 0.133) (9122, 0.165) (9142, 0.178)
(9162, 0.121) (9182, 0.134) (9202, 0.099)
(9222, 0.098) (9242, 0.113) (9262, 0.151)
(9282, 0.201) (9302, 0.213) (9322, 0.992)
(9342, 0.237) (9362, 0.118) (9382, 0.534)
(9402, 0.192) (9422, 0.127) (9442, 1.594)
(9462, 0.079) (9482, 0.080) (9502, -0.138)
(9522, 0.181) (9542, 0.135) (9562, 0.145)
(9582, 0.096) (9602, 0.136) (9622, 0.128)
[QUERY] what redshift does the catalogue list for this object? 0.738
